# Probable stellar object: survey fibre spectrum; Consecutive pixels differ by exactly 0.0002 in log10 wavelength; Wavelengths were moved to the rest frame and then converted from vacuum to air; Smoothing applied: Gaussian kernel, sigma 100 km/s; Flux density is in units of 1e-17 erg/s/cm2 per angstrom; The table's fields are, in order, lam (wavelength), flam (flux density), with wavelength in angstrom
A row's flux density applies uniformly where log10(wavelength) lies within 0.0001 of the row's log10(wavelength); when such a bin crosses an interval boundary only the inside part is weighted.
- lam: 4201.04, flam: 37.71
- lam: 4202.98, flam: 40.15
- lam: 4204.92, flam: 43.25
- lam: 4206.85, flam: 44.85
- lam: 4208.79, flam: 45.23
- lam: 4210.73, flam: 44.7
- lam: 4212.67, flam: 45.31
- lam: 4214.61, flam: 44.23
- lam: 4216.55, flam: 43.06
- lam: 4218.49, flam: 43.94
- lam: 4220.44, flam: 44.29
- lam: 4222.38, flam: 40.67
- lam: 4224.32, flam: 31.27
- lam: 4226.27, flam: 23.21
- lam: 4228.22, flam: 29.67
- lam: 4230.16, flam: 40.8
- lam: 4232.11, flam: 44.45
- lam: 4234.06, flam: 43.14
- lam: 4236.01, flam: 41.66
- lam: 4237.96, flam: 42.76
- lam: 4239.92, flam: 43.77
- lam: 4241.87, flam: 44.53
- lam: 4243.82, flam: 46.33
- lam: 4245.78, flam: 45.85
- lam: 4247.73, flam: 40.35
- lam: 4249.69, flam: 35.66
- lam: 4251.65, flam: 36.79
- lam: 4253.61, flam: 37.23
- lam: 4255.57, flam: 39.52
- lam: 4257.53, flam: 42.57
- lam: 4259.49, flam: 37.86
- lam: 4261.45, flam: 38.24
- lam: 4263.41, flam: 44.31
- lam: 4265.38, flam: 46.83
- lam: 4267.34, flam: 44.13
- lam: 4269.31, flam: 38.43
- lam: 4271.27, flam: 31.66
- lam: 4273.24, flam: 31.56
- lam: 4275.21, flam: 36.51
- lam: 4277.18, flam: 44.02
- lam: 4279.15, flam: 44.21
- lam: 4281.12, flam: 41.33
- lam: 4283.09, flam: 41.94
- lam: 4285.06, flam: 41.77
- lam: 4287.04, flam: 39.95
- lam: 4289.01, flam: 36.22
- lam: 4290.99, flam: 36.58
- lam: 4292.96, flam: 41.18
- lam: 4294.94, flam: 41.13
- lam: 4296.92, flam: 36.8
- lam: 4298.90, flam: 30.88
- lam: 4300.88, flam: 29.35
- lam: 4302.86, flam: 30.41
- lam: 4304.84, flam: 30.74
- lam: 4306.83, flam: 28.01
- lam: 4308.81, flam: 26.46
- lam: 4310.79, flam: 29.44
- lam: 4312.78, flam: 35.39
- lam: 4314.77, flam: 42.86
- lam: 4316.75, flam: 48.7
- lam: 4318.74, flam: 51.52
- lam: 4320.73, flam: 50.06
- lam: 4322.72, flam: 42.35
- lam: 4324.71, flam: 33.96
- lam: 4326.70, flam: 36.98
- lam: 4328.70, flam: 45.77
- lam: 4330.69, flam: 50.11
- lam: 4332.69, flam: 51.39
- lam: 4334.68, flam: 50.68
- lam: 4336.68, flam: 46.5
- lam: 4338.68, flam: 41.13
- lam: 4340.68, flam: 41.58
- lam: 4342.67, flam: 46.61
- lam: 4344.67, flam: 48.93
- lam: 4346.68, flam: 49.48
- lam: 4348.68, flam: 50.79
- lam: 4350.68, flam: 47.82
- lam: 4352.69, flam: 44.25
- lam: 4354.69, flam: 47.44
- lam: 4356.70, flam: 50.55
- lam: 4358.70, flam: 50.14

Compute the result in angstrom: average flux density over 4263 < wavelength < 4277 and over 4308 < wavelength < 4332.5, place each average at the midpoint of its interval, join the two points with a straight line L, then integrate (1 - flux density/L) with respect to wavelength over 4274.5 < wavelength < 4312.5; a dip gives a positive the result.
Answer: 3.8 angstrom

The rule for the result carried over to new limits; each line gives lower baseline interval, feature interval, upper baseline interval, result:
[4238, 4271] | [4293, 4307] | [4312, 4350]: 3.3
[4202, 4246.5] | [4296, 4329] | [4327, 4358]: 6.5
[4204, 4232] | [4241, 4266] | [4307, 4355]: 0.2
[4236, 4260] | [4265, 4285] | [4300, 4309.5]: -2.6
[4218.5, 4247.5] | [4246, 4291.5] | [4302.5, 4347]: 1.4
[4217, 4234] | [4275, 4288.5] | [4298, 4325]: -1.7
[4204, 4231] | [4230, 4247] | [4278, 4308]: -1.9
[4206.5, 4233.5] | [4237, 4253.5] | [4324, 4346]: -0.2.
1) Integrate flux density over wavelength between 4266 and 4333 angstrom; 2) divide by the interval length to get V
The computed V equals 38.8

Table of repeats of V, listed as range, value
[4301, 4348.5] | 41.6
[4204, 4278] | 40.6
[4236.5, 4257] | 41.3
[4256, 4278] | 39.6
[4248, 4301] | 38.9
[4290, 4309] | 33.4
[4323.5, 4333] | 43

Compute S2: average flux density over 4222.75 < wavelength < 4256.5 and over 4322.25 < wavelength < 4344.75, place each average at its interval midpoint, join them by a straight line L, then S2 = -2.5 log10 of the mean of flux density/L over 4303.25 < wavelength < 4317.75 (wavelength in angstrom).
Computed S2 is 0.25 mag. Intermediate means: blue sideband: 39.3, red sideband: 44.6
